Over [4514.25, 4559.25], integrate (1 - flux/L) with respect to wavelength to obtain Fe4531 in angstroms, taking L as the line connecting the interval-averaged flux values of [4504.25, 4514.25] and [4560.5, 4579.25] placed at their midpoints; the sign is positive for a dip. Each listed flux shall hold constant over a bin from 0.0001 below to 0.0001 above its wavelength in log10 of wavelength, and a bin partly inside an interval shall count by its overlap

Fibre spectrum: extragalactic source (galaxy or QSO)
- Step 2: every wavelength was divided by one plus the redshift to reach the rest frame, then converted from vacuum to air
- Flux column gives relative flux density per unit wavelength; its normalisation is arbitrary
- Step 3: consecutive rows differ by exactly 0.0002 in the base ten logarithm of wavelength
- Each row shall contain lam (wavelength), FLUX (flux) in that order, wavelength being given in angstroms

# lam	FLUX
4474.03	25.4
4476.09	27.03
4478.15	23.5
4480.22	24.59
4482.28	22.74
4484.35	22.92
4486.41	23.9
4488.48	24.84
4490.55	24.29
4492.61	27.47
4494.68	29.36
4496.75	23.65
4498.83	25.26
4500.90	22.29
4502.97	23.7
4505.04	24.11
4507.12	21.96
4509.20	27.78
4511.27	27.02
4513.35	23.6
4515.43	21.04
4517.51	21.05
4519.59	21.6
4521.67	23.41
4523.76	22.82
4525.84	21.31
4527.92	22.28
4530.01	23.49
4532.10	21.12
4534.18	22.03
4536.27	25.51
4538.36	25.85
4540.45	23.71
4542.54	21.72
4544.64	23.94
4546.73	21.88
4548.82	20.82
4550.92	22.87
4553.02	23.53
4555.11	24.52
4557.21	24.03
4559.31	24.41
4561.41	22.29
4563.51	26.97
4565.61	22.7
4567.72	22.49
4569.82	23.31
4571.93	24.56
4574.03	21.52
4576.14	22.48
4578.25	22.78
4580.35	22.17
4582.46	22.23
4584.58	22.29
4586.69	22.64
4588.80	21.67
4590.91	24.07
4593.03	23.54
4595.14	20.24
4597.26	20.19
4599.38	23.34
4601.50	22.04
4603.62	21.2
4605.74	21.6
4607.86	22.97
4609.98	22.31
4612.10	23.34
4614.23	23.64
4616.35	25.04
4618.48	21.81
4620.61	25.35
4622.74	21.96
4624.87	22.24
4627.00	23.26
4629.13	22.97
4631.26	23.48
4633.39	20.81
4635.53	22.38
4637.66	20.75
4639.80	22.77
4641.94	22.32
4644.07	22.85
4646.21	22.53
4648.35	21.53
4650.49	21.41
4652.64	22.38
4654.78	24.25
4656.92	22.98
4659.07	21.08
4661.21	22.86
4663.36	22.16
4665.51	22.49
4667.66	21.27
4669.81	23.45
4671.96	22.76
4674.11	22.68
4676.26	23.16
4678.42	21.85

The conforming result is 2.5 angstroms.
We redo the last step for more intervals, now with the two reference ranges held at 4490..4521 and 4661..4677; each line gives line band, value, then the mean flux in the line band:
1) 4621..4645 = 0.55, 22.4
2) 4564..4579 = 0.38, 23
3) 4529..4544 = 0.37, 23.4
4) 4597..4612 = 0.72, 22.1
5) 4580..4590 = 0.52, 22.2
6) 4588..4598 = 0.58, 22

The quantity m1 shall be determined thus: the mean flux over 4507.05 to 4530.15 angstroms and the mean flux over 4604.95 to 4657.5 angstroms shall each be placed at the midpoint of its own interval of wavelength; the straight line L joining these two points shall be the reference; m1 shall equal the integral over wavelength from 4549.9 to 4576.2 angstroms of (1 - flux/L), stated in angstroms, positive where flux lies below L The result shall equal -0.7 angstroms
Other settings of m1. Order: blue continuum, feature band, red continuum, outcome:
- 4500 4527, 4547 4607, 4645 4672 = 0.3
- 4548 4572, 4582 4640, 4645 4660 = 0.9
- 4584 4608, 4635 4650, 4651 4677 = 0.2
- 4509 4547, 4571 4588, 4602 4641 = 0.2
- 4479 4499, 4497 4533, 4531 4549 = 1.2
